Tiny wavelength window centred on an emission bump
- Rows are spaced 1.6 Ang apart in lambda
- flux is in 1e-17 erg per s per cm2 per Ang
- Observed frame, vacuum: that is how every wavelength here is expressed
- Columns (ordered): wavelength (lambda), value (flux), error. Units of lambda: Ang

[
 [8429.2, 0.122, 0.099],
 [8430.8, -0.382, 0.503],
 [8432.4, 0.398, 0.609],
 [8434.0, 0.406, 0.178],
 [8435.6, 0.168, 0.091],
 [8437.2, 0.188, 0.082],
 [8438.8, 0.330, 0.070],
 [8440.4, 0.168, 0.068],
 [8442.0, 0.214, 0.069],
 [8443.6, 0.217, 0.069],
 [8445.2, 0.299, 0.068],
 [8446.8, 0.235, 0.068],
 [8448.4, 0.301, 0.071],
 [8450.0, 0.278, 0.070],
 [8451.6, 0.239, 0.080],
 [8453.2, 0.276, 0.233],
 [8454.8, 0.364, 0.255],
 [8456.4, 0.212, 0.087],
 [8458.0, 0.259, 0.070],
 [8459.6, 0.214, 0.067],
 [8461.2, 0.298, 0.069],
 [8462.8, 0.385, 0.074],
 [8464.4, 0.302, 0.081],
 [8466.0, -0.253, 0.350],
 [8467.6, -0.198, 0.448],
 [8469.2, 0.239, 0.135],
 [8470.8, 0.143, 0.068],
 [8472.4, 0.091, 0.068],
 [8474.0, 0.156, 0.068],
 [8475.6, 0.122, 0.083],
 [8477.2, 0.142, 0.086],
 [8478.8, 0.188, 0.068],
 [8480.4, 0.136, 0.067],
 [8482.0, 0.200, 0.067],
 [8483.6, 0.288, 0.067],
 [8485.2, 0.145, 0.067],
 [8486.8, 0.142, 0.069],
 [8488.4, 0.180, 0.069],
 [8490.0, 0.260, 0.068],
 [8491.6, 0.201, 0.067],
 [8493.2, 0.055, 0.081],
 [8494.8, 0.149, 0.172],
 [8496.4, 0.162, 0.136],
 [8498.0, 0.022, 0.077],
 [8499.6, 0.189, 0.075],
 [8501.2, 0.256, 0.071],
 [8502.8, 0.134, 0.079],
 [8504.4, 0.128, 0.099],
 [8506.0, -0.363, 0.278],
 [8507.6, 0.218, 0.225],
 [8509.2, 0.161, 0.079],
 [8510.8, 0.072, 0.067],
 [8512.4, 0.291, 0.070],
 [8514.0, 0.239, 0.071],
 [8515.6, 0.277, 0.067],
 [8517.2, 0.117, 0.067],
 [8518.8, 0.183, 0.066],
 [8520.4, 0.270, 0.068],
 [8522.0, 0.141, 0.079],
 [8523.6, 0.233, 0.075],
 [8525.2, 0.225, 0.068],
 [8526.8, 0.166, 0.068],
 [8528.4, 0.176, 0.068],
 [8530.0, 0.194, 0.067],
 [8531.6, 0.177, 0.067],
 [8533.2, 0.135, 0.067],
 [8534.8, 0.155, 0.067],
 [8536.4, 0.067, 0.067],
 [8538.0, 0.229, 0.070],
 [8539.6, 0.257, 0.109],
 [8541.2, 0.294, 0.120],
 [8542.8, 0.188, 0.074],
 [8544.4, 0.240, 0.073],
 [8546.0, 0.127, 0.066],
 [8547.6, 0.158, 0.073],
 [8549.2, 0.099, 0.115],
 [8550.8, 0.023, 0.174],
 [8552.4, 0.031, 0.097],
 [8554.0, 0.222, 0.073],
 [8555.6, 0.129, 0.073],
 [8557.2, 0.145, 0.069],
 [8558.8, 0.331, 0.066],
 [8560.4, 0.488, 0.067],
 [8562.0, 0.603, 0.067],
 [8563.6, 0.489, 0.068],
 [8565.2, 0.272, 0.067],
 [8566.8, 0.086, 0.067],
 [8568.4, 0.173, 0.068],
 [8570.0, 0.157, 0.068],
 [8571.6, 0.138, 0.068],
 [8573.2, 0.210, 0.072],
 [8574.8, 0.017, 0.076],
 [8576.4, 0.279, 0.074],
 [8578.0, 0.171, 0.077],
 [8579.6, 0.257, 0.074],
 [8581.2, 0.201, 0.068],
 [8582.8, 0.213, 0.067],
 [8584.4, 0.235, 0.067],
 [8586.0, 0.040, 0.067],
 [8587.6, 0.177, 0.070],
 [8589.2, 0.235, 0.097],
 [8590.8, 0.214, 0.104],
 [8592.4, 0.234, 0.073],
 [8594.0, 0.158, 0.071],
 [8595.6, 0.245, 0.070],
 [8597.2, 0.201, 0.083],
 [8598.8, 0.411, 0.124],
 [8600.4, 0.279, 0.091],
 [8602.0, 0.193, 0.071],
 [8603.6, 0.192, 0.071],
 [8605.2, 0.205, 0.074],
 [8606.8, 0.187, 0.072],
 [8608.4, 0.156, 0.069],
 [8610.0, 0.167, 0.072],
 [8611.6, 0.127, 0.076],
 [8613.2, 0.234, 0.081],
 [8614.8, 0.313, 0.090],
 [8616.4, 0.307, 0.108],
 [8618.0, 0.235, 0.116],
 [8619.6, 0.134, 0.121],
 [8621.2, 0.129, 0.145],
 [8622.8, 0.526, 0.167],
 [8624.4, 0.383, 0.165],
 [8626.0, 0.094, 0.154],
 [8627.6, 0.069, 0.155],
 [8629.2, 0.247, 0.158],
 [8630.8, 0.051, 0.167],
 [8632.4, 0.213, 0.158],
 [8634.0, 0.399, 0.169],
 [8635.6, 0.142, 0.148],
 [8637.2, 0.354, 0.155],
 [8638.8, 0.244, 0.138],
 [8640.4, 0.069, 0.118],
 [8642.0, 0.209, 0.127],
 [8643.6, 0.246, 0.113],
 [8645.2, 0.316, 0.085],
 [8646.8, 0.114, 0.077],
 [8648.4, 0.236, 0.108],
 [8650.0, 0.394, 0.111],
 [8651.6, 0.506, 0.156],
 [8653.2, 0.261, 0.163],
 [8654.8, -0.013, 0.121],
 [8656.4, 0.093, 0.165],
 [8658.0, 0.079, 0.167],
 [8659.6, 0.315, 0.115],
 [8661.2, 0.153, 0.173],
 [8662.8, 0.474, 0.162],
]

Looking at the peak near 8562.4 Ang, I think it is H-gamma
